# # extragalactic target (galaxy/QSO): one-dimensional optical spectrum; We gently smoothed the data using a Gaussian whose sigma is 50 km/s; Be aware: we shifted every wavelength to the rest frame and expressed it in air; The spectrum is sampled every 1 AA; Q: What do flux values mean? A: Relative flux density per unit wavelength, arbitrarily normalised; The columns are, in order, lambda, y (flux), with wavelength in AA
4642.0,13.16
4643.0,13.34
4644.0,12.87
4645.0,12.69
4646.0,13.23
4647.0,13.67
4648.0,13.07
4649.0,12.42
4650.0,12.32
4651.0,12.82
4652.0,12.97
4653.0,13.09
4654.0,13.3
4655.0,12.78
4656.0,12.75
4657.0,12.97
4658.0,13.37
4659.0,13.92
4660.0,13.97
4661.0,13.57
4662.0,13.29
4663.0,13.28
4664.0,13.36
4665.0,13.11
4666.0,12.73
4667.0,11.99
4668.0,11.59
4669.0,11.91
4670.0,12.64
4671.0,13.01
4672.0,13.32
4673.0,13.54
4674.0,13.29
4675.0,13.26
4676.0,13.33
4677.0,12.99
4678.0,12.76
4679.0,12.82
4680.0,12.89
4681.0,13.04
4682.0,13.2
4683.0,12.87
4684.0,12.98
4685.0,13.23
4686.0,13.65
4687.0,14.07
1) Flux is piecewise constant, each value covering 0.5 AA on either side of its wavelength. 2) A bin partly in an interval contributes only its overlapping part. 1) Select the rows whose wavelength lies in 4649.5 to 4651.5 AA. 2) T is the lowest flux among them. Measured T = 12.32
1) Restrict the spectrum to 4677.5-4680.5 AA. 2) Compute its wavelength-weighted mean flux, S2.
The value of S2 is 12.8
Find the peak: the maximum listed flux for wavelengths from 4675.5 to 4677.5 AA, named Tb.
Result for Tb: 13.33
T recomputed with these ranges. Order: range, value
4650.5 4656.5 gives 12.75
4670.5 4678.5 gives 12.76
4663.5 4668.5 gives 11.59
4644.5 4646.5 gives 12.69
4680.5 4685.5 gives 12.87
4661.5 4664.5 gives 13.28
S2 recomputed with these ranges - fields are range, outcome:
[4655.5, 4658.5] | 13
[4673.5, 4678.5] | 13.1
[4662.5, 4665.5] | 13.2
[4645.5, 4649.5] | 13.1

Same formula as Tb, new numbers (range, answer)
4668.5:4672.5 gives 13.32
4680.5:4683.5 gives 13.2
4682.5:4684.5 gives 12.98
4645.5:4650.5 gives 13.67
